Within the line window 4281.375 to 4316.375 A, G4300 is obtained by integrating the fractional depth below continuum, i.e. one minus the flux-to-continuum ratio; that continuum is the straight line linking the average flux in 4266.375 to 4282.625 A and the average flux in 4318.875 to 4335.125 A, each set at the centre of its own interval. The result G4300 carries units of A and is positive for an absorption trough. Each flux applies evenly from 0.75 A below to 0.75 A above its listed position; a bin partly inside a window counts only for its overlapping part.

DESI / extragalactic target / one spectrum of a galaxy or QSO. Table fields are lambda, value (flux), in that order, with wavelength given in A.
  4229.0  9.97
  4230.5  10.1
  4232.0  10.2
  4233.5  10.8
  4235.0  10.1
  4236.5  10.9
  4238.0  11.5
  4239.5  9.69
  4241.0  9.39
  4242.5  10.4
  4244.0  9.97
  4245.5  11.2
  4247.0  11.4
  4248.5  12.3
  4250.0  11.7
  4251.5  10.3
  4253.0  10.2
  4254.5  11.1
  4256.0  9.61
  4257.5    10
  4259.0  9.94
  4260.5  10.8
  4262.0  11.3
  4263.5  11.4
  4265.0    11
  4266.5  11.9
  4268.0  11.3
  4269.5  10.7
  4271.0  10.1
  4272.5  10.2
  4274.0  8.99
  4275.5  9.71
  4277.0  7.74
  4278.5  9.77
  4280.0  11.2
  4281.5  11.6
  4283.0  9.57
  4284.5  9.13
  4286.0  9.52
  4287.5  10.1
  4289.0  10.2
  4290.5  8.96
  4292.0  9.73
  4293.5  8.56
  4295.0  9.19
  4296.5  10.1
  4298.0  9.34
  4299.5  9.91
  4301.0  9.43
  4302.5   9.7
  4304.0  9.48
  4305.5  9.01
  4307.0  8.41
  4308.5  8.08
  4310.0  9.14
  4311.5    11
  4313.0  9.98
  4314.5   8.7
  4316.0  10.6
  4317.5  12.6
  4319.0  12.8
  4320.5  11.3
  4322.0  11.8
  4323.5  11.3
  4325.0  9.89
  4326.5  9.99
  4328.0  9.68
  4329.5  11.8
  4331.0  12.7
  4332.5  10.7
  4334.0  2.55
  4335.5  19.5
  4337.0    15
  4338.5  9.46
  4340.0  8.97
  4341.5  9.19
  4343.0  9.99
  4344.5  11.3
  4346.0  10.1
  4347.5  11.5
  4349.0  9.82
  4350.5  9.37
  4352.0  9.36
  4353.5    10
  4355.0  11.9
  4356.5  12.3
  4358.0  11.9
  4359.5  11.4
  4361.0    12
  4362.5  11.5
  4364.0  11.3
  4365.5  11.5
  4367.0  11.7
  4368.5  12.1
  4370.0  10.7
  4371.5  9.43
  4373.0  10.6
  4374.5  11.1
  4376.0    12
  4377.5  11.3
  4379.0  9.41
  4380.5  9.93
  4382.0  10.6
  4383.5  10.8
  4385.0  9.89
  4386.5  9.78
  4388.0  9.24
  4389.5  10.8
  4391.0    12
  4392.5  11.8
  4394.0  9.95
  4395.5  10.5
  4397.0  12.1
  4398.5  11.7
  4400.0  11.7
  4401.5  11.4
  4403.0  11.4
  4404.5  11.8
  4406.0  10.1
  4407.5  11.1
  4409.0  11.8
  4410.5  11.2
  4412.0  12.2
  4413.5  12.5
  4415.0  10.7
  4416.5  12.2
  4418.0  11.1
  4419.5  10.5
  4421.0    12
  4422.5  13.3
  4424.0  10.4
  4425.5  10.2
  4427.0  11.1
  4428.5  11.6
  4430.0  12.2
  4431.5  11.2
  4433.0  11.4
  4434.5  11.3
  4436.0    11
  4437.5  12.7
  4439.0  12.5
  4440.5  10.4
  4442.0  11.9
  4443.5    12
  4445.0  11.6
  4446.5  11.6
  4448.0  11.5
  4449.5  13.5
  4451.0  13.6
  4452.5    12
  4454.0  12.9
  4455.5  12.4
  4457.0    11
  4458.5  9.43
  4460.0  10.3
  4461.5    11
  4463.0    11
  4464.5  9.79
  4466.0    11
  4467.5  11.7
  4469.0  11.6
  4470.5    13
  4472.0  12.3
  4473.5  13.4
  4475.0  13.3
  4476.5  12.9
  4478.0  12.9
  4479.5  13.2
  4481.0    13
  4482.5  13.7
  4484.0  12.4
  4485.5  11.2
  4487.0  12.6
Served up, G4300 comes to 2.9 A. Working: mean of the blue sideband 10.2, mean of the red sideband 10.5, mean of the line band 9.51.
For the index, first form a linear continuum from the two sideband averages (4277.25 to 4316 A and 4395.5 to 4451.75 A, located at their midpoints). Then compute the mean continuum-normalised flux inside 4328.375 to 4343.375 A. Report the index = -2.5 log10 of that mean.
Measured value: -0.08 mag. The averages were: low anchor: 9.59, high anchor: 11.6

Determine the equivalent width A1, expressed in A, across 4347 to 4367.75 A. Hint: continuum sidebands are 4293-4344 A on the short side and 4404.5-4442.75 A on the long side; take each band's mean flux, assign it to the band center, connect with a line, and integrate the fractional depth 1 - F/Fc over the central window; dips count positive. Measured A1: -0.7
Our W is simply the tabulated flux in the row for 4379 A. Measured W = 9.41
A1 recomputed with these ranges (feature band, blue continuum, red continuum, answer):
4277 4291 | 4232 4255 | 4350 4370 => 1.3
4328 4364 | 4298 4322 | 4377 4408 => -2.0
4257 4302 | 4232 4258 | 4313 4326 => 3.2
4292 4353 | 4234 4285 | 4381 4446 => 3.1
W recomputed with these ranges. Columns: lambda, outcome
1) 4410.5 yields 11.2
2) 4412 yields 12.2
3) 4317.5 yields 12.6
